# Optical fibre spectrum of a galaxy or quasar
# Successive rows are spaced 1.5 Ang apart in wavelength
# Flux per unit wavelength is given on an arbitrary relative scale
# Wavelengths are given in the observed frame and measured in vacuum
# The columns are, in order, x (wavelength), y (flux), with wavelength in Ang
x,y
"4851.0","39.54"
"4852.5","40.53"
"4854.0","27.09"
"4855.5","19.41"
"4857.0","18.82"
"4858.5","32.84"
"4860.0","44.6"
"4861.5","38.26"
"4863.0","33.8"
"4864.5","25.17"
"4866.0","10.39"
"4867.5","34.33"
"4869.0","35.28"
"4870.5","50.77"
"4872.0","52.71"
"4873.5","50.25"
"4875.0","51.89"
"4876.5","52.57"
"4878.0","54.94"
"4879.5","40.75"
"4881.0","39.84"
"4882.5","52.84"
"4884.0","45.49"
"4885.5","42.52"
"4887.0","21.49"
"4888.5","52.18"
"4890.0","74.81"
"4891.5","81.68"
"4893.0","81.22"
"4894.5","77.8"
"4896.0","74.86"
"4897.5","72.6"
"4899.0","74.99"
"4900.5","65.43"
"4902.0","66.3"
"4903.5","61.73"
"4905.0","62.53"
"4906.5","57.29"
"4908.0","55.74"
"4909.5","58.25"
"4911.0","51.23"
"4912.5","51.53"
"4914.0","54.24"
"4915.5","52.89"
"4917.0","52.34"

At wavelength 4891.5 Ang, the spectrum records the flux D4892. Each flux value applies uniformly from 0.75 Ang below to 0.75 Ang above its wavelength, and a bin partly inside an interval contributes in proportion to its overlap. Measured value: 81.68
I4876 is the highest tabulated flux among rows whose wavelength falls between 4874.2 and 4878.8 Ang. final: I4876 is 54.94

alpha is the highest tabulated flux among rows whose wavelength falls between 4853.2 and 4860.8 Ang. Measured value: 44.6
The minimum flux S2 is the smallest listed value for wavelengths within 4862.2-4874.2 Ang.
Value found 10.39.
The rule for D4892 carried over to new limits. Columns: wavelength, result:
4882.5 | 52.84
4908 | 55.74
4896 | 74.86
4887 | 21.49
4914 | 54.24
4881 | 39.84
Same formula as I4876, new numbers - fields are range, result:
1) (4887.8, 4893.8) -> 81.68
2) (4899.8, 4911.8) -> 66.3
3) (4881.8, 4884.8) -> 52.84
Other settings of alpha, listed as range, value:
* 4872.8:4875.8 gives 51.89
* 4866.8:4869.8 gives 35.28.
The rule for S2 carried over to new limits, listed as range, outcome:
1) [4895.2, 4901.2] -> 65.43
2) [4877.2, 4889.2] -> 21.49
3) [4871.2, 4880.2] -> 40.75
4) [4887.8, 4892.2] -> 52.18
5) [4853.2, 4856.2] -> 19.41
